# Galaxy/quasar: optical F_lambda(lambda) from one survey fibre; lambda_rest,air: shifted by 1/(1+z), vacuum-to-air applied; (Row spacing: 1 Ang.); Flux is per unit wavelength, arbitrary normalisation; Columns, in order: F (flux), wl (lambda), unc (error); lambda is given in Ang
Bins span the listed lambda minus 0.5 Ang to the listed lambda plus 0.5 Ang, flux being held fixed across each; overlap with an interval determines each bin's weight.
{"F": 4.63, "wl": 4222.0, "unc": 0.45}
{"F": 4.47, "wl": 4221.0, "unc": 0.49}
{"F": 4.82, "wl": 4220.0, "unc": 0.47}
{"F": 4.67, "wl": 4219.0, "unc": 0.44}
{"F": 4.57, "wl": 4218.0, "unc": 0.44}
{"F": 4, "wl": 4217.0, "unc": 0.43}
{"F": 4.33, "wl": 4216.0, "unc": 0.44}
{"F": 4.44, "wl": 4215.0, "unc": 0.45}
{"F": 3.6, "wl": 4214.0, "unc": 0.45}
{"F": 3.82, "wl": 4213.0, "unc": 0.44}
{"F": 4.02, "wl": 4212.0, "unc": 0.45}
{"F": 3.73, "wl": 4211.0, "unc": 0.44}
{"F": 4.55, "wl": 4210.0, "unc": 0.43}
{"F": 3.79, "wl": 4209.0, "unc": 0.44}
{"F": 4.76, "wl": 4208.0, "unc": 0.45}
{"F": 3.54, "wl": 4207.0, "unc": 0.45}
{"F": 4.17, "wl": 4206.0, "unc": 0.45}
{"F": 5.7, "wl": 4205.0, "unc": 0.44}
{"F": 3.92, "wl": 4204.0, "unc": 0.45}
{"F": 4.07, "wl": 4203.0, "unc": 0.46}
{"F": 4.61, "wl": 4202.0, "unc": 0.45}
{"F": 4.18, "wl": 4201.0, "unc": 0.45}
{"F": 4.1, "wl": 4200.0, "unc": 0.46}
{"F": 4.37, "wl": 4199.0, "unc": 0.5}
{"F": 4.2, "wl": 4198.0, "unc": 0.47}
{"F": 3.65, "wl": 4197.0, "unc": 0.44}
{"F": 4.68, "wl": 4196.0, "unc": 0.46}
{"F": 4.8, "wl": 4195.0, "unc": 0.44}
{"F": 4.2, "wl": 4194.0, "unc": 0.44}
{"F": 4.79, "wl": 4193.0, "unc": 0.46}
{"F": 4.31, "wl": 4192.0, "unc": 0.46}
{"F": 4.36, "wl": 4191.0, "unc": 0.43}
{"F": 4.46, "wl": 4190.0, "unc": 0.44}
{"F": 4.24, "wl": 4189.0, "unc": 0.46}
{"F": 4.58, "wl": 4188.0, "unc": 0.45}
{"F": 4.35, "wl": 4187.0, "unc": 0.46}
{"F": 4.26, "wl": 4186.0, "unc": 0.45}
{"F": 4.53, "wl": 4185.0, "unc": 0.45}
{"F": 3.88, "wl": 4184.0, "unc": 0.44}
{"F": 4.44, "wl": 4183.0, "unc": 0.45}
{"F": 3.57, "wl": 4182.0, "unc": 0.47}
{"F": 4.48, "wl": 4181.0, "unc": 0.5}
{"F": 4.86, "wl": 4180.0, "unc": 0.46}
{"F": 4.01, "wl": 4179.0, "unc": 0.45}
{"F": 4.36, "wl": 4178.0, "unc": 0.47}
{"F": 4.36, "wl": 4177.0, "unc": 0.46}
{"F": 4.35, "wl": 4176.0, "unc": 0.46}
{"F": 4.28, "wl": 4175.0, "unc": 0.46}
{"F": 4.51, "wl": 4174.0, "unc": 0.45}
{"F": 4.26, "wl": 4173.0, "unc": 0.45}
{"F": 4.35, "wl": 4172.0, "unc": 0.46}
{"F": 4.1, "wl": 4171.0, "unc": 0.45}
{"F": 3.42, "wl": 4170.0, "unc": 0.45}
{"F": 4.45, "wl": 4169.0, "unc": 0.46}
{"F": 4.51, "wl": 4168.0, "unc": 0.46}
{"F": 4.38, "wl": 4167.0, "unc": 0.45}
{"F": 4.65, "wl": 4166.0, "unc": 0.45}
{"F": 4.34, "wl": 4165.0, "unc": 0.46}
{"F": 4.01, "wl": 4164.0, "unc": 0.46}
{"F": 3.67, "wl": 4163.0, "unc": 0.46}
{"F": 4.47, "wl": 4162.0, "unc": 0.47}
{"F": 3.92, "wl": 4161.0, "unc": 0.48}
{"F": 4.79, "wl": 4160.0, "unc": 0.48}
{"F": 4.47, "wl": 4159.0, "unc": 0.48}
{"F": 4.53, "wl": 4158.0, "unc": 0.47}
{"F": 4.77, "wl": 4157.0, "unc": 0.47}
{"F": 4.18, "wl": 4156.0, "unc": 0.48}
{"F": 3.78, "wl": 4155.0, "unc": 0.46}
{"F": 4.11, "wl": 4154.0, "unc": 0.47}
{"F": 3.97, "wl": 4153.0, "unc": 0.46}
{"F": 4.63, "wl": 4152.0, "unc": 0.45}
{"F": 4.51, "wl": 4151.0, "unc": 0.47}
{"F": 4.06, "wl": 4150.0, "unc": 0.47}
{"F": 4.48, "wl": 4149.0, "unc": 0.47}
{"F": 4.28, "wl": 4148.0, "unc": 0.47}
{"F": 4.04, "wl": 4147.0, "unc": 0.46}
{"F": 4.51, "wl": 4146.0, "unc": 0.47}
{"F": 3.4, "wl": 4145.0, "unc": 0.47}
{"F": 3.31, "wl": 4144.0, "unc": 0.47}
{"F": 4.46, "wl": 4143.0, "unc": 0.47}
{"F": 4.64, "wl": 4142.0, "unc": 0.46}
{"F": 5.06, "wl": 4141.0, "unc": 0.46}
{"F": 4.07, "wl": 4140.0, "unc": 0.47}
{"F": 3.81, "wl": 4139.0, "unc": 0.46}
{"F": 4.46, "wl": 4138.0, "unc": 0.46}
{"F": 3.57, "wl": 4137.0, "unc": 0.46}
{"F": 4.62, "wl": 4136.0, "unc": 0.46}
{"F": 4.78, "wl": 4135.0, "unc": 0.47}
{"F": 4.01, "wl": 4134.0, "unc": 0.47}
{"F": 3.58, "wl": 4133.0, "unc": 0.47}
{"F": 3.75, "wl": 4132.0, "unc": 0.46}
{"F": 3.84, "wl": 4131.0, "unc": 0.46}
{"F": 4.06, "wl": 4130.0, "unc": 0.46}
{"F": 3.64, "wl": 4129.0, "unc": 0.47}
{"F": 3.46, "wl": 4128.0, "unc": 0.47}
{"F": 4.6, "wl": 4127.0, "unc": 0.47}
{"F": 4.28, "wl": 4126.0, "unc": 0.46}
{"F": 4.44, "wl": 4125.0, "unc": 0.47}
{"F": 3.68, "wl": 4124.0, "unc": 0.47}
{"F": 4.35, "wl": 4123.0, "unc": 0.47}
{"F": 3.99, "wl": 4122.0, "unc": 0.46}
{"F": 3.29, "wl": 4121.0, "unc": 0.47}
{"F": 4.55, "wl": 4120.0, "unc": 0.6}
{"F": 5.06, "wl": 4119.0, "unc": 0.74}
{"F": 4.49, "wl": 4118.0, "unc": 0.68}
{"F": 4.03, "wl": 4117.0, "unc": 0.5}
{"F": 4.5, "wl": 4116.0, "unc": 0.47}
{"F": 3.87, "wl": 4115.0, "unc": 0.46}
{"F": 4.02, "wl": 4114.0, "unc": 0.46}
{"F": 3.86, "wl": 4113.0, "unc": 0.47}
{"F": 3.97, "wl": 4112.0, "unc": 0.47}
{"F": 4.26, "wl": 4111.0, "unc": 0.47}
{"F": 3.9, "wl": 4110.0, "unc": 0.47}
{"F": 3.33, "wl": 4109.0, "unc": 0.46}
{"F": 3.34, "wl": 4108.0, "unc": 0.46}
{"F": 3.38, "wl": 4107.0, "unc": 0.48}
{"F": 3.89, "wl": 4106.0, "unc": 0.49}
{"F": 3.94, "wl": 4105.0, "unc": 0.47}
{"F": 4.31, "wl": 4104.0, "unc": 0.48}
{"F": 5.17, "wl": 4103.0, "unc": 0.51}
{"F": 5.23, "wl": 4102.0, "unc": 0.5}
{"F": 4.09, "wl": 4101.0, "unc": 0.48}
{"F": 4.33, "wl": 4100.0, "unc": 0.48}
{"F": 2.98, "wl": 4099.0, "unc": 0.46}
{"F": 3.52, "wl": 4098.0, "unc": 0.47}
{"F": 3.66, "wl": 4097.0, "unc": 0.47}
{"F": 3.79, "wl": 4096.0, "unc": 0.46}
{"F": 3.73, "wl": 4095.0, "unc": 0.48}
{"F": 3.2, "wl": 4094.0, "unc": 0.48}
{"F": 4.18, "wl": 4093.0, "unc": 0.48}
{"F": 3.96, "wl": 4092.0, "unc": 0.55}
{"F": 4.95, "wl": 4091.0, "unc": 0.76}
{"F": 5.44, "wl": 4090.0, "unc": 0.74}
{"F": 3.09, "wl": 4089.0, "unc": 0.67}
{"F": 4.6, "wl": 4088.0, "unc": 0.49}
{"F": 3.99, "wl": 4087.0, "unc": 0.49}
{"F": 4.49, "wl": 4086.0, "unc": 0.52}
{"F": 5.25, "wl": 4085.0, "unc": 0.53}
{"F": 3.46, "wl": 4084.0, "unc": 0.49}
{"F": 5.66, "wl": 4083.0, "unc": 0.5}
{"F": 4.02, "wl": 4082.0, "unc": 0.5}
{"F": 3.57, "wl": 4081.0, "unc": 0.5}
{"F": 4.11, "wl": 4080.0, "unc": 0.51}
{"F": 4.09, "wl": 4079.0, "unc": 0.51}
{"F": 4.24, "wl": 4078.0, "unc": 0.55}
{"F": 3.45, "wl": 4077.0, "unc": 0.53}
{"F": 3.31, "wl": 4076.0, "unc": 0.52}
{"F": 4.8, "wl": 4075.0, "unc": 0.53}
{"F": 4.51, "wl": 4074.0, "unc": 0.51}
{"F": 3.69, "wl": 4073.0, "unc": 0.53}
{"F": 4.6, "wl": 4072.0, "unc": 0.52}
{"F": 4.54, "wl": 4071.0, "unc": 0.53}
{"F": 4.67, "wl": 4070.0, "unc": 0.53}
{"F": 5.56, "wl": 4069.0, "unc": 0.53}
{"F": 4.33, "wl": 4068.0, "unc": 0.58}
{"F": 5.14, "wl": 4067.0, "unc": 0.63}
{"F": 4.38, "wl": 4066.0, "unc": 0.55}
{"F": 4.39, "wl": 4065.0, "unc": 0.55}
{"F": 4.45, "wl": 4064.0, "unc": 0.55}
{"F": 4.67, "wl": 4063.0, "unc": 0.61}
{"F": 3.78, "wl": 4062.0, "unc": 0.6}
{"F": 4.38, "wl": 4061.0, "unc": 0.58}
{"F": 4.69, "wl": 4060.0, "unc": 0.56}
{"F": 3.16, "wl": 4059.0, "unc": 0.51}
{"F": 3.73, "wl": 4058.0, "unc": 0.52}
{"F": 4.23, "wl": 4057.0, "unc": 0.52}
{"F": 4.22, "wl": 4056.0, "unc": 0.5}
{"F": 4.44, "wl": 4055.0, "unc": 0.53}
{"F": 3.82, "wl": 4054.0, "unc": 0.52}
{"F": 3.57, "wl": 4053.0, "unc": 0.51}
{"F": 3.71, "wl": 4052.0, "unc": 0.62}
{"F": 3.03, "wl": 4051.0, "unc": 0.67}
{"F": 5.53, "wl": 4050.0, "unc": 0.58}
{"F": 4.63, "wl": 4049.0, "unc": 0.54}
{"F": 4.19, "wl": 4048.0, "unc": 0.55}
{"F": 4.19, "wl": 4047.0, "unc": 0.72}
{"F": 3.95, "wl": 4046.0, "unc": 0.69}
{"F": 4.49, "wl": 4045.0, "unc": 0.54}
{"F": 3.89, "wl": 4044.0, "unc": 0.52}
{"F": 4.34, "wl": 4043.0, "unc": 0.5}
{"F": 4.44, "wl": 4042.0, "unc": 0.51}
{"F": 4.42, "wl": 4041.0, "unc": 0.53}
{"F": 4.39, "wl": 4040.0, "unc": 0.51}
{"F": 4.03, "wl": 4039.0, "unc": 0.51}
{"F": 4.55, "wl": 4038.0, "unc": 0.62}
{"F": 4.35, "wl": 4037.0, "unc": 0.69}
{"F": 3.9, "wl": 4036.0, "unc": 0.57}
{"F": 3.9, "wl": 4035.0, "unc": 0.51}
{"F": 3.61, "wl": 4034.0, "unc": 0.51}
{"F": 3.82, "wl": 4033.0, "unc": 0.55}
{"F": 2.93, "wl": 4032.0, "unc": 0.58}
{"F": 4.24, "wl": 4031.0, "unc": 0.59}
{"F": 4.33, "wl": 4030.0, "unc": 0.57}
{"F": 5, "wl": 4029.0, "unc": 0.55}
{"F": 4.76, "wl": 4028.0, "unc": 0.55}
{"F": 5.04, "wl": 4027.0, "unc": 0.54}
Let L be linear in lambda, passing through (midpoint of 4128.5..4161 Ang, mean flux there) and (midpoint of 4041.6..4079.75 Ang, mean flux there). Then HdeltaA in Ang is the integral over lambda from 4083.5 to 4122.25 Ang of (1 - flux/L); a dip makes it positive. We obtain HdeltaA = 1.2 Ang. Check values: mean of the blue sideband 4.24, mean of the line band 4.08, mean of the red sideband 4.19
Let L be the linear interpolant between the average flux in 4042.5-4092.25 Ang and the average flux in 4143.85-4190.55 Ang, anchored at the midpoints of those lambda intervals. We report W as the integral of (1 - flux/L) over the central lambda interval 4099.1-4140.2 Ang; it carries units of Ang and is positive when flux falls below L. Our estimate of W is 1.8 Ang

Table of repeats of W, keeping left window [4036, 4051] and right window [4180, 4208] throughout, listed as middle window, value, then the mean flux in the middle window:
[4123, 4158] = 1.4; 4.15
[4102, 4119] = 1.0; 4.08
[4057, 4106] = 1.1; 4.23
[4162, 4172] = 0.3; 4.19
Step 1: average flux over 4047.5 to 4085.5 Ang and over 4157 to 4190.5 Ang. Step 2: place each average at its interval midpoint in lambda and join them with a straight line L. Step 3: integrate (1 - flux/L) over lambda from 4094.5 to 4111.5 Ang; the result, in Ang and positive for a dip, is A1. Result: 1.4 Ang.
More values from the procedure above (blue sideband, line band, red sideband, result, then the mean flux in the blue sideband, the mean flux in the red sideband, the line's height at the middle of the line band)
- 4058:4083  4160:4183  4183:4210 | 0.4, 4.29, 4.33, 4.32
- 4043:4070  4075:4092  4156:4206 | 0.1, 4.26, 4.33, 4.28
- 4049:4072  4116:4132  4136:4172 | 0.5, 4.31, 4.23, 4.25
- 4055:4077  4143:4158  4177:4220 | 0.5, 4.33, 4.29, 4.3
